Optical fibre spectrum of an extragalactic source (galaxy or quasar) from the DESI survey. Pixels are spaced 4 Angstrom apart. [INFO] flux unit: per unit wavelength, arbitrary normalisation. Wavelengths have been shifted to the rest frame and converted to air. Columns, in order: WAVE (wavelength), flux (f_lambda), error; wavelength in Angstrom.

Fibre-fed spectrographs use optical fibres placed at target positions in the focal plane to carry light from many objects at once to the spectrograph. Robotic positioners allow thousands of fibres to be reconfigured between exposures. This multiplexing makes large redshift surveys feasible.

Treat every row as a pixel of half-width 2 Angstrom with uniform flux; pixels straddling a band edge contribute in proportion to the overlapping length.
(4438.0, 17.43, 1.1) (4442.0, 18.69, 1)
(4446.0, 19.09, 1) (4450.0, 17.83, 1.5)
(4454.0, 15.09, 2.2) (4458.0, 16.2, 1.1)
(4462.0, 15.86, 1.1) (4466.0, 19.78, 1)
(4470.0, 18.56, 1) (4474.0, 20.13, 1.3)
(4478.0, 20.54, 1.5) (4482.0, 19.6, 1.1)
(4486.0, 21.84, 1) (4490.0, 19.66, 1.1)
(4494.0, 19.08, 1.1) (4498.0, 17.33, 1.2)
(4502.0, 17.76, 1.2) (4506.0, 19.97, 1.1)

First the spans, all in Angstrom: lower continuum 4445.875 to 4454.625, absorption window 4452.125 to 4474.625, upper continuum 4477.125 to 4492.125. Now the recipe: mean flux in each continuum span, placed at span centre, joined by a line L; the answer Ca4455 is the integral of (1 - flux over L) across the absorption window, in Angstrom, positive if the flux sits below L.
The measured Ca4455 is 1.3 Angstrom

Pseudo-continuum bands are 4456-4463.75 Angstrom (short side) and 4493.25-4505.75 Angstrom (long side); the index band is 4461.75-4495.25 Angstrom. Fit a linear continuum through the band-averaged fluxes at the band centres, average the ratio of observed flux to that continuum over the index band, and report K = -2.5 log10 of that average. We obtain -0.15 mag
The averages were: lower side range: 16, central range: 19.6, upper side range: 18.2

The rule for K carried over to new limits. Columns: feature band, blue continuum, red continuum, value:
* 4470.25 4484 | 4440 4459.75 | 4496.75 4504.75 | -0.13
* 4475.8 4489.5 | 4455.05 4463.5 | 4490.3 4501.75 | -0.18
